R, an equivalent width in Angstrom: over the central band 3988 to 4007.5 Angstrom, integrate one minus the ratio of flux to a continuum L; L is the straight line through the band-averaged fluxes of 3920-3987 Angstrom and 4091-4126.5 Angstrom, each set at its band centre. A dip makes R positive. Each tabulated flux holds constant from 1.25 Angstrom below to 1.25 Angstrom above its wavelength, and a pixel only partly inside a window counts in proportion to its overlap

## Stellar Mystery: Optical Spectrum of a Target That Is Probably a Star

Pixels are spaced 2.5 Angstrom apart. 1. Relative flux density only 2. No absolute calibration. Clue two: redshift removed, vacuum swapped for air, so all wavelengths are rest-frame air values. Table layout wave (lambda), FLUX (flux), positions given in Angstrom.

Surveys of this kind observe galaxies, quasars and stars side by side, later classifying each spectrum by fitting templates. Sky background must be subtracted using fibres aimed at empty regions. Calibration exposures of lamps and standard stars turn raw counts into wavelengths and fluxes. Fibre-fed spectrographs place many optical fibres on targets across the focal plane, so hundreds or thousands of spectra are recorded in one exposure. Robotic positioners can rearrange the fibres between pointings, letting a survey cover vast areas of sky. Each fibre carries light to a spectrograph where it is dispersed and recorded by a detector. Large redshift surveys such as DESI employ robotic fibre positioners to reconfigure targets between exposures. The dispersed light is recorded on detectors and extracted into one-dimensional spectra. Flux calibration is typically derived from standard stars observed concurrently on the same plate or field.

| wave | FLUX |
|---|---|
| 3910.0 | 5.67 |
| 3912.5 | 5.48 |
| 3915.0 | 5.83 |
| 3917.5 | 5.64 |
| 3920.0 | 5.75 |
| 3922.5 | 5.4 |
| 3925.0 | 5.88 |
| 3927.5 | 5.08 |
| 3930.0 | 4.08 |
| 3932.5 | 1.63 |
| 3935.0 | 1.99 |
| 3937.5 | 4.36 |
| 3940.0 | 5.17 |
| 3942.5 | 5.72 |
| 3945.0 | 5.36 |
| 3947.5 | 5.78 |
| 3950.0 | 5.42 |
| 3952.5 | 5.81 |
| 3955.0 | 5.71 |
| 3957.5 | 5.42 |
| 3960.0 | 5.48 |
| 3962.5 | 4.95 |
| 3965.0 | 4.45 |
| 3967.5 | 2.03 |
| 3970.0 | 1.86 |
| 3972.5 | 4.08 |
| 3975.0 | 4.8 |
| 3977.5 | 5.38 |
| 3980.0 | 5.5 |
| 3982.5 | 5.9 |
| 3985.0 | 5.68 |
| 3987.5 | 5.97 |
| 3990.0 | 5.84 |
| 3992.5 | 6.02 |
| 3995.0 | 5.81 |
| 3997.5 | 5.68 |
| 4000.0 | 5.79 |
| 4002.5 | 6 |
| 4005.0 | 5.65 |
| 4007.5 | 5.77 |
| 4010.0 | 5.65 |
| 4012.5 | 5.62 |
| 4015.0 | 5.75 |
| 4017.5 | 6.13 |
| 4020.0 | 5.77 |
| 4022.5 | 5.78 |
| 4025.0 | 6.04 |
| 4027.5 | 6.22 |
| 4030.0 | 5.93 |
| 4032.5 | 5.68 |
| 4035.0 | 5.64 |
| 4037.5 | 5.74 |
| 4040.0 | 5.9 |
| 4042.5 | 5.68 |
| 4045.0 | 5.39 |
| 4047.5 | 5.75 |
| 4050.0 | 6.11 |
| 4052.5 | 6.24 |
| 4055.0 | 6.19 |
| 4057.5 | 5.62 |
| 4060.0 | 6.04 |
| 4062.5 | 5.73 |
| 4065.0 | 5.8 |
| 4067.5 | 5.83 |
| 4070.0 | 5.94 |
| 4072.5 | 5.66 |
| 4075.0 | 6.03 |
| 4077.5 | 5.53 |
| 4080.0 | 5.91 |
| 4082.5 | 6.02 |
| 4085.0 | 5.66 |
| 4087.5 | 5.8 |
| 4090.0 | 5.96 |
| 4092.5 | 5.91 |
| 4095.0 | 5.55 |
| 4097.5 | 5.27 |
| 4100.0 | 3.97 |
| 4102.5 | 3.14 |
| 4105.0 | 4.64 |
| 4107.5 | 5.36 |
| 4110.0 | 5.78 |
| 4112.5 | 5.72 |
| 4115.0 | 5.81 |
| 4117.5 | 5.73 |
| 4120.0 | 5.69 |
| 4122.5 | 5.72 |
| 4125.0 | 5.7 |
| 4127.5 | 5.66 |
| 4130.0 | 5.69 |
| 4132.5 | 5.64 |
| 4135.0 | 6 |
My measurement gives -3.6 Angstrom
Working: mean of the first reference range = 4.76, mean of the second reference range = 5.29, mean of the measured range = 5.83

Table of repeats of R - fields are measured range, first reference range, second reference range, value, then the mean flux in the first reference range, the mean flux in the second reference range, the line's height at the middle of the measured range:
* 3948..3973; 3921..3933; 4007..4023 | 2.30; 4.62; 5.78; 5.06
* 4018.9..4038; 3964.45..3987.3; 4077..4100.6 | -3.26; 4.48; 5.6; 5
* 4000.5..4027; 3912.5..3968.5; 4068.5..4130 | -3.33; 4.89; 5.51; 5.18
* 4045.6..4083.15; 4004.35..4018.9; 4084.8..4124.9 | -2.35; 5.77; 5.36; 5.54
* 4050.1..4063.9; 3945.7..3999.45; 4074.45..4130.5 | -1.59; 5.13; 5.48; 5.36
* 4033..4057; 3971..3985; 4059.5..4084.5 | -0.87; 5.12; 5.84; 5.63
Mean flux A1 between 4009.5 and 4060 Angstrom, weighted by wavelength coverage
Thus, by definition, 5.85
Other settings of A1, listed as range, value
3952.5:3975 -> 4.37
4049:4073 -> 5.92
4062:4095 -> 5.82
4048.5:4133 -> 5.62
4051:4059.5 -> 6.02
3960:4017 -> 5.21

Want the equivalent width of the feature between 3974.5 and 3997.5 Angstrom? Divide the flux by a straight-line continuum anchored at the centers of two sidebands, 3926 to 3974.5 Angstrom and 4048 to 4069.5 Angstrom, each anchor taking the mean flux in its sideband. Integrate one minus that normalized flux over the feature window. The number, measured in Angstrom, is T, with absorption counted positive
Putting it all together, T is -3.44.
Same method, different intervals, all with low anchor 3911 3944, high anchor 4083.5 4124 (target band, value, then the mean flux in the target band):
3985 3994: -1.7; 5.9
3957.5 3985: 2.1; 4.54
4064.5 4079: -1.5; 5.8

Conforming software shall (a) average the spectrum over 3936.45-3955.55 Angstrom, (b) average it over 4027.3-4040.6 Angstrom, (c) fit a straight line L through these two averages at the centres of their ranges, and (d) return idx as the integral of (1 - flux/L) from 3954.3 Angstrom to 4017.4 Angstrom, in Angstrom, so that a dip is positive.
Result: 4.1 Angstrom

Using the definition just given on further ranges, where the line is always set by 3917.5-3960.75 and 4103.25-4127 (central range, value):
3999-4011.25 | -1.4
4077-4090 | -0.9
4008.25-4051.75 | -4.7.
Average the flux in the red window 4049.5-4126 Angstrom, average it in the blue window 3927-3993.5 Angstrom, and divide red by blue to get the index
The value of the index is 1.17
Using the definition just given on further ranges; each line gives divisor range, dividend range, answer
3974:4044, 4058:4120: 0.96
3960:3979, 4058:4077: 1.44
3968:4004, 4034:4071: 1.11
